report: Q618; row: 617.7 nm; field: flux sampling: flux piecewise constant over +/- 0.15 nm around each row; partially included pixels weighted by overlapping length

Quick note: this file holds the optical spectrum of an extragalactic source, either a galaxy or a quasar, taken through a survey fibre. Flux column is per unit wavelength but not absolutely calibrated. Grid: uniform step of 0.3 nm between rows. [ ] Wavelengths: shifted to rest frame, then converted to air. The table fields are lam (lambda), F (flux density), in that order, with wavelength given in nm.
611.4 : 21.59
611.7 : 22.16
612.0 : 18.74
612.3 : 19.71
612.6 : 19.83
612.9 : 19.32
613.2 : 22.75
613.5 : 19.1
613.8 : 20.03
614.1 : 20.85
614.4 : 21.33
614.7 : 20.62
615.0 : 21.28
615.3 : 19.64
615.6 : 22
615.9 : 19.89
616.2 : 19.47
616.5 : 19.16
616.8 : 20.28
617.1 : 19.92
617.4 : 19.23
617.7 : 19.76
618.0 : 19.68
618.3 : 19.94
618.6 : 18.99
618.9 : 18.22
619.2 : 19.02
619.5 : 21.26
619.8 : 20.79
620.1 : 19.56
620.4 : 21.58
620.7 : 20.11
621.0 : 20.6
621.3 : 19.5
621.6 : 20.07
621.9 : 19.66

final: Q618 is 19.76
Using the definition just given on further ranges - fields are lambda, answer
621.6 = 20.07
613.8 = 20.03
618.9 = 18.22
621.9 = 19.66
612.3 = 19.71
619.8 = 20.79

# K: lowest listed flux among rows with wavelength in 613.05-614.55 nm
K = 19.1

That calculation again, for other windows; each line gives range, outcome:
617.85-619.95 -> 18.22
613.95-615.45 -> 19.64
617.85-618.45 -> 19.68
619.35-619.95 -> 20.79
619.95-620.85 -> 19.56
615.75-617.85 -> 19.16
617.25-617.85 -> 19.23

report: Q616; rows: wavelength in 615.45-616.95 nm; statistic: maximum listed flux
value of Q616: 22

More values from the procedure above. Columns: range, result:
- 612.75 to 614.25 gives 22.75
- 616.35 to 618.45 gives 20.28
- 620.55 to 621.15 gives 20.6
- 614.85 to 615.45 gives 21.28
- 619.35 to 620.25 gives 21.26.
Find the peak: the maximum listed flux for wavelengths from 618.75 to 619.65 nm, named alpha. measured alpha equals 21.26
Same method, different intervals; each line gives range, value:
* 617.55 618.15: 19.76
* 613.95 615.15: 21.33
